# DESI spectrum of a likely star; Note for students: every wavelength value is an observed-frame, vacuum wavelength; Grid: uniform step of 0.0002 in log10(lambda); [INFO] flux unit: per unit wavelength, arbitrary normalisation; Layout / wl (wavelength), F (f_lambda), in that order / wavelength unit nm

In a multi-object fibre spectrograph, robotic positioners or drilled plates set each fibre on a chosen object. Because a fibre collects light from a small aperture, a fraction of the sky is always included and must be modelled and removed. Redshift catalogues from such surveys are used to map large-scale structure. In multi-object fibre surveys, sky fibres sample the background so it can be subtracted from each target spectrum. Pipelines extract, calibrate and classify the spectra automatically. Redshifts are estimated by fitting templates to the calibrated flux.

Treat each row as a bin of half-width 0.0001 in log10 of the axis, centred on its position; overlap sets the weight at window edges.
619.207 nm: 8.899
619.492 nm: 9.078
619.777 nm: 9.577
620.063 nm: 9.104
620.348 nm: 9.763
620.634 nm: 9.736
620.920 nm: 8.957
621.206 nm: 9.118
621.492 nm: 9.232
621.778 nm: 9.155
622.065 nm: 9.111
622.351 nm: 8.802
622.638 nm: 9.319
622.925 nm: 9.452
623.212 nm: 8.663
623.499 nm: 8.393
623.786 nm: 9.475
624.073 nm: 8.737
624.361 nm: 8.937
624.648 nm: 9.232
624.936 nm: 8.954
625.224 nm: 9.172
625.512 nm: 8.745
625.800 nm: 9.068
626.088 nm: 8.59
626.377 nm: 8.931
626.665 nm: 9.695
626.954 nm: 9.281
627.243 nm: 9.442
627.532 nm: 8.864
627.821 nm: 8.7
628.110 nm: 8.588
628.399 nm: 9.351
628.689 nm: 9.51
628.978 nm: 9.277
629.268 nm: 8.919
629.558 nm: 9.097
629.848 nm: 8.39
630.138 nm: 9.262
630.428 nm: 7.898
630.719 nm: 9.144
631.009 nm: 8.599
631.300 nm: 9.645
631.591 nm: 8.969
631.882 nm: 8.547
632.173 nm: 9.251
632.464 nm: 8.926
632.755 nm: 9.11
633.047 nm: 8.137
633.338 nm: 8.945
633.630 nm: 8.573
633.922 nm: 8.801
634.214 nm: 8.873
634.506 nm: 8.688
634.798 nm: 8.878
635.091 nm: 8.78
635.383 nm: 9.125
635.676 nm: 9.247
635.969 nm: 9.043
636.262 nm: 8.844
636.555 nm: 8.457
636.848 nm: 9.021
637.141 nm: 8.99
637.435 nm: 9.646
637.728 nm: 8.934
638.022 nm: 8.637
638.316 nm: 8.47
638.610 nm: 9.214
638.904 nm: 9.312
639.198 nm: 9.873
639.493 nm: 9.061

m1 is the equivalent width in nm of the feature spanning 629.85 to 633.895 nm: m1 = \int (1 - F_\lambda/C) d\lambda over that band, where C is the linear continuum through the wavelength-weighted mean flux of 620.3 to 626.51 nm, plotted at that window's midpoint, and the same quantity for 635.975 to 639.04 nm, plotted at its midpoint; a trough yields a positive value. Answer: 0.076 nm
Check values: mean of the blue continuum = 9.06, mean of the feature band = 8.83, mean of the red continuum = 8.96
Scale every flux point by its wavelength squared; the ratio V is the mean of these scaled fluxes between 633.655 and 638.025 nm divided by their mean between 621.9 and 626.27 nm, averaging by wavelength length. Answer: 1.0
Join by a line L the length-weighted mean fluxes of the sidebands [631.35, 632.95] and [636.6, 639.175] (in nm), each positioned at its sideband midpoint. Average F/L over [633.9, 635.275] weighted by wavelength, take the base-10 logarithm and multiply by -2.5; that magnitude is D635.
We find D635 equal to 0.02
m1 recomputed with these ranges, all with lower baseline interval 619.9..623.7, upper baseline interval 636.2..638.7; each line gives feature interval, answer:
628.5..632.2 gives 0.02 nm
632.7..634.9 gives 0.06 nm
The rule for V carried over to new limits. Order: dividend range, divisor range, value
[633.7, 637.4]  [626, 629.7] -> 1.00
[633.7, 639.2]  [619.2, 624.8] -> 1.03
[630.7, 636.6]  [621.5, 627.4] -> 1.01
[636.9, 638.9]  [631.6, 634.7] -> 1.04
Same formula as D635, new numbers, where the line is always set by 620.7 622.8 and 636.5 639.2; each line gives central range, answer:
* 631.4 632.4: 0.01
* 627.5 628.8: 0.01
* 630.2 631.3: 0.04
